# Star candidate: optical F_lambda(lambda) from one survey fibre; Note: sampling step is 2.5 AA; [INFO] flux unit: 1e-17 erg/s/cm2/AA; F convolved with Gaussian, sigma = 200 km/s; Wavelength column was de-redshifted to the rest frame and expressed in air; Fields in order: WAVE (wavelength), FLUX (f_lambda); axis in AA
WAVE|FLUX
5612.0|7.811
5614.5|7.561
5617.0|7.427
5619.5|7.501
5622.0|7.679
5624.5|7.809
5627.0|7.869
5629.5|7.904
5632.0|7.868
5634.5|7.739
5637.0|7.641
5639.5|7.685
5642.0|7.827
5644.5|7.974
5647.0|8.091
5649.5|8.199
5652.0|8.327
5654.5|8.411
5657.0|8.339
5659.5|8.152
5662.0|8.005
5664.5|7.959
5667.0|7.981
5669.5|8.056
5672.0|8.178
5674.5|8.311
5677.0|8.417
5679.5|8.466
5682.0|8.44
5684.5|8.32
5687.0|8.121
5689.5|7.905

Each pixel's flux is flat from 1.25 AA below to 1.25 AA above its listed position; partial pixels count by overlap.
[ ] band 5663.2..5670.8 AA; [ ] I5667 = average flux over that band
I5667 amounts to 8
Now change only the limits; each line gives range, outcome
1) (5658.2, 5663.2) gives 8.08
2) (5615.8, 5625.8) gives 7.61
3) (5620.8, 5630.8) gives 7.82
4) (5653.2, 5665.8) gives 8.17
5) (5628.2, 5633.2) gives 7.89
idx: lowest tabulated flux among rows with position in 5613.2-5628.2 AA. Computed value 7.427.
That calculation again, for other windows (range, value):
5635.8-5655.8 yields 7.641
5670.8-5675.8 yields 8.178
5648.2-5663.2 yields 8.005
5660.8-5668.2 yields 7.959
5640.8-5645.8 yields 7.827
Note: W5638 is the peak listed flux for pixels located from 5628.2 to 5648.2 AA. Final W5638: 8.091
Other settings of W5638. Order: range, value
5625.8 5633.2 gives 7.904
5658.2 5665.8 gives 8.152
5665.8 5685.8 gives 8.466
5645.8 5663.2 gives 8.411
